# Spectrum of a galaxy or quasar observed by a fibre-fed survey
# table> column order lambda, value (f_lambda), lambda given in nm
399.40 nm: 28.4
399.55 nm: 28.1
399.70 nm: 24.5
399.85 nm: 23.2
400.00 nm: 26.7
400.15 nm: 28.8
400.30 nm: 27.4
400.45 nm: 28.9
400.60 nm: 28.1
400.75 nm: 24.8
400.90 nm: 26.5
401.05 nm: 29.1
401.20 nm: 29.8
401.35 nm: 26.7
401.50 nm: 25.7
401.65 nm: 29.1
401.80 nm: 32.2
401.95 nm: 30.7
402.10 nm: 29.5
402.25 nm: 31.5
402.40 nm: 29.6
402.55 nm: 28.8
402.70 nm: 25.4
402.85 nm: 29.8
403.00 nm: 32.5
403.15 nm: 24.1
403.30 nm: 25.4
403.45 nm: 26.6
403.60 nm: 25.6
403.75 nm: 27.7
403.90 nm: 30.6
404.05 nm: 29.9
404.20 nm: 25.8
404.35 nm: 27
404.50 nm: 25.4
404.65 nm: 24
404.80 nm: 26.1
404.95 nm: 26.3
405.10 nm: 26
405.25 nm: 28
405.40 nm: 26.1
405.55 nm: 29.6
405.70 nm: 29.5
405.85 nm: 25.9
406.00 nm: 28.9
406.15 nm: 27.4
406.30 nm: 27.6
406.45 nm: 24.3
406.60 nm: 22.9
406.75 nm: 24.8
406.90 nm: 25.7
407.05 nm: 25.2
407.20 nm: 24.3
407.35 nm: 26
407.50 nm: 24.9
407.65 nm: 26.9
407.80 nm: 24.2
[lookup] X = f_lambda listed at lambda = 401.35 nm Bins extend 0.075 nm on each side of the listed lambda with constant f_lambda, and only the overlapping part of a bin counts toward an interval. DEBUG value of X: 26.7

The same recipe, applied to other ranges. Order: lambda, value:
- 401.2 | 29.8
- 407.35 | 26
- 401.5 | 25.7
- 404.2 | 25.8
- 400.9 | 26.5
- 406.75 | 24.8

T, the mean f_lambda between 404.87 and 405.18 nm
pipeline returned 26.2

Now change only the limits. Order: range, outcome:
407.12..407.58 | 25.1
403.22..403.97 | 27.1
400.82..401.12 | 27.7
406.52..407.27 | 24.6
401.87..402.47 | 30.3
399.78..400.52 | 27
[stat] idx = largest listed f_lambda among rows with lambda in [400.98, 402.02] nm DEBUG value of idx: 32.2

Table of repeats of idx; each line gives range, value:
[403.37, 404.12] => 30.6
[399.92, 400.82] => 28.9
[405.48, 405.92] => 29.6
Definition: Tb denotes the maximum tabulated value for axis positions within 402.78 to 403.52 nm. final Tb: 32.5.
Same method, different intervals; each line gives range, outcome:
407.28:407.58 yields 26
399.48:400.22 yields 28.8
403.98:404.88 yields 29.9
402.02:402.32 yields 31.5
